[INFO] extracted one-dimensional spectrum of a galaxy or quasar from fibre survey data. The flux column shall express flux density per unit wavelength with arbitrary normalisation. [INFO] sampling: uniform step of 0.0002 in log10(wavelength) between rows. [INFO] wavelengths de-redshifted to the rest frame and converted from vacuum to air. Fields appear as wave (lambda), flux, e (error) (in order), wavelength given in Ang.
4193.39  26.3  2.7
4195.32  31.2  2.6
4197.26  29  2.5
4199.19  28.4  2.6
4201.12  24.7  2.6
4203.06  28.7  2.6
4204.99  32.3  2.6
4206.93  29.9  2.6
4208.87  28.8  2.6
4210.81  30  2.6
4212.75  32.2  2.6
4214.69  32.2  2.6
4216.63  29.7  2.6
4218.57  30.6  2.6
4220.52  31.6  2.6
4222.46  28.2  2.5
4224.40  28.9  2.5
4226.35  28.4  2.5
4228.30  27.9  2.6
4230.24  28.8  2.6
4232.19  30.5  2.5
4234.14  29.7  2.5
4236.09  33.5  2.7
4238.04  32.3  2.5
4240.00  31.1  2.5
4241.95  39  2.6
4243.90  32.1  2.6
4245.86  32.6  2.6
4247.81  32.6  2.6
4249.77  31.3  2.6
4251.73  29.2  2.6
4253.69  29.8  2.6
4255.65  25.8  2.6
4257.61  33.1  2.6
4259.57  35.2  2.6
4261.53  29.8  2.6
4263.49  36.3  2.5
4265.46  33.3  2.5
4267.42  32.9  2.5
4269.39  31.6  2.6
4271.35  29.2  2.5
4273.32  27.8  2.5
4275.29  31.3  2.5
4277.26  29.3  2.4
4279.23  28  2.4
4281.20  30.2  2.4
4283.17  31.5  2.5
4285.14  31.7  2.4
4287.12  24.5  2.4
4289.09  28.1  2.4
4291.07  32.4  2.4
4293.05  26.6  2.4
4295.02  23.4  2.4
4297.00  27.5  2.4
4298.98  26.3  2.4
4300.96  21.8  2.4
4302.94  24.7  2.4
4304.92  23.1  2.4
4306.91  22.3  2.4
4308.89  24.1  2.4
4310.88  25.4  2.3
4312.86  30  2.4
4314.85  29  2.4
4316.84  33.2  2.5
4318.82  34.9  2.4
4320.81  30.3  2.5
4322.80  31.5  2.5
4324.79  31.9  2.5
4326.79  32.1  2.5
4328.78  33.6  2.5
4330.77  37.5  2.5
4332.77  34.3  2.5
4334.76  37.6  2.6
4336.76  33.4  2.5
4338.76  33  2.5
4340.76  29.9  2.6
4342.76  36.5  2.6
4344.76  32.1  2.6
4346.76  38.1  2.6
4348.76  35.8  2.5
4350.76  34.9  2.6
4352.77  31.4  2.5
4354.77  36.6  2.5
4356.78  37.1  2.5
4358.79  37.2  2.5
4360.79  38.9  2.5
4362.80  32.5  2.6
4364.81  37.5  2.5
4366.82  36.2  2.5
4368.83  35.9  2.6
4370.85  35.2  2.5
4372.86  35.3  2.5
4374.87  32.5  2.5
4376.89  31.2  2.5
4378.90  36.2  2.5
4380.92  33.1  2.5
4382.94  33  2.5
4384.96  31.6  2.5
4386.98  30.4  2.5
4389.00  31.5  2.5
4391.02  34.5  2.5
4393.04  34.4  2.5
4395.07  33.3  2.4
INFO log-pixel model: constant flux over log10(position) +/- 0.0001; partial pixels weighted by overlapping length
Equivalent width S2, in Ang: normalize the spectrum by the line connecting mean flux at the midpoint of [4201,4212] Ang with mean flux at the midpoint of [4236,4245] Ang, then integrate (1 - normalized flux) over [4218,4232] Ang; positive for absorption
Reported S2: 1.1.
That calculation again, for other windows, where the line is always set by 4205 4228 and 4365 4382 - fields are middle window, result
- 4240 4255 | -0.58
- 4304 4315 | 2.46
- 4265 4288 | 1.25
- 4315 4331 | 0.21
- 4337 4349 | -0.13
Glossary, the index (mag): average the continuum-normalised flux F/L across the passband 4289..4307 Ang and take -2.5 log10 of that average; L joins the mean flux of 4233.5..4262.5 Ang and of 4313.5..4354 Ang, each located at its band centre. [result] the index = 0.27 mag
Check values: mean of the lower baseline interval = 31.8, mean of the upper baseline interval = 33.5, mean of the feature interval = 25.7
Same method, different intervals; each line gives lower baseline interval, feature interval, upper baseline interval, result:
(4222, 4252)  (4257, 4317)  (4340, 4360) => 0.144 mag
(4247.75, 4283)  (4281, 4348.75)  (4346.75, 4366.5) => 0.120 mag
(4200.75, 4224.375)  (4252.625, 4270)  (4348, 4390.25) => -0.020 mag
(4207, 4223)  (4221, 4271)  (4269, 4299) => -0.060 mag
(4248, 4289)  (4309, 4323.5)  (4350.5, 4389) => 0.077 mag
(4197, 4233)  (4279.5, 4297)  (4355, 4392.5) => 0.120 mag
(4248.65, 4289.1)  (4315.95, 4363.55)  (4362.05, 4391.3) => -0.055 mag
